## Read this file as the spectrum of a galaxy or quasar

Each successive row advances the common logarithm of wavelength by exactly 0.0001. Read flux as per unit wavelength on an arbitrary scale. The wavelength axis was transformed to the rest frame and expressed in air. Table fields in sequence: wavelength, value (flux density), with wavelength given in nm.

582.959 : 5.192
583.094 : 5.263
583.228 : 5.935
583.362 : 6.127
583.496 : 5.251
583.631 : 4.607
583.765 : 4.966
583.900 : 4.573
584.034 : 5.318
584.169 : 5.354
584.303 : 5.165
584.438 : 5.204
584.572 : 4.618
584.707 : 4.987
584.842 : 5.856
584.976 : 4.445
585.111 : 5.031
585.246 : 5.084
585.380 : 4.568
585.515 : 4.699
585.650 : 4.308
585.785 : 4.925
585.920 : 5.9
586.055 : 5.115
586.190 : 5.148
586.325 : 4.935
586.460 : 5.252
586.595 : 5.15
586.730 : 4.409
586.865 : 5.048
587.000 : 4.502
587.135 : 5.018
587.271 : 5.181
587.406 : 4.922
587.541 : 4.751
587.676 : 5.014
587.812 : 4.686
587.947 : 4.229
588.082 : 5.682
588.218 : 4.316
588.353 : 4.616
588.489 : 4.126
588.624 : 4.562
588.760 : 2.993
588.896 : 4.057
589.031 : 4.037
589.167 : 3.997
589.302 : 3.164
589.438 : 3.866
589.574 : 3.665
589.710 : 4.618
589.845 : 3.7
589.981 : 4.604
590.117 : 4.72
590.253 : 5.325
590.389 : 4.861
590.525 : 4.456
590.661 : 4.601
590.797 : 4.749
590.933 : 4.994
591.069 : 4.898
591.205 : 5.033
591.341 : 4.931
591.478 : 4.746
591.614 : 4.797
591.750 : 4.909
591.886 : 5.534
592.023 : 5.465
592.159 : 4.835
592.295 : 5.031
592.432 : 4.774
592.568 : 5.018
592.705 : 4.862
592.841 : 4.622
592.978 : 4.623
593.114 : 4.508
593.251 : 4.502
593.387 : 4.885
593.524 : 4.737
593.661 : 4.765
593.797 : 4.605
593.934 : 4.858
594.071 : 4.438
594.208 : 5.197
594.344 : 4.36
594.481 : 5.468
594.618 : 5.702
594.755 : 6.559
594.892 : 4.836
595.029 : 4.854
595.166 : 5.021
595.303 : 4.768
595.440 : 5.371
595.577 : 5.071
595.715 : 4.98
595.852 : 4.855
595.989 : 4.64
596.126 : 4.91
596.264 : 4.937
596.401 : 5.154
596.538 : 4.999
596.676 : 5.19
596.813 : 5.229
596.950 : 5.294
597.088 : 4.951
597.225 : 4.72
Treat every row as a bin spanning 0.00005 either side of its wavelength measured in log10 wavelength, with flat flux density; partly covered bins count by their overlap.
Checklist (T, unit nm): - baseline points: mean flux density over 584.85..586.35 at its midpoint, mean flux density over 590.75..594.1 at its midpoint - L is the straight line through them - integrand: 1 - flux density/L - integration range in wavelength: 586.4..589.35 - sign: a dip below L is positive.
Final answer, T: 0.23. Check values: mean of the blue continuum 4.96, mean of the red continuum 4.85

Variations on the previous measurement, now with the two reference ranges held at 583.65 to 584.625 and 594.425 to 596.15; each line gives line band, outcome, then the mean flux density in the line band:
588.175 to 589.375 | 0.26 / 3.98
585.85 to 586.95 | -0.01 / 5.11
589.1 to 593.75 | 0.40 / 4.67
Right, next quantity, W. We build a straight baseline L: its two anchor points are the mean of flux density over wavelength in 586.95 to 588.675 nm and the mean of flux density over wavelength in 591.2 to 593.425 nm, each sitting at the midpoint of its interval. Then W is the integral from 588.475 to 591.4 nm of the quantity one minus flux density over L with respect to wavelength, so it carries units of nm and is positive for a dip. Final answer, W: 0.27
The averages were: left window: 4.74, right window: 4.88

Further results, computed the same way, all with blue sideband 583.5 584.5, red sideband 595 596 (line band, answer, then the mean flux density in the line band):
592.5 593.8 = 0.068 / 4.72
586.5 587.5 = 0.024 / 4.9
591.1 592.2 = -0.009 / 5.03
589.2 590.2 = 0.187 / 4.07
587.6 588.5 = 0.056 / 4.7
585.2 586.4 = 0.014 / 4.96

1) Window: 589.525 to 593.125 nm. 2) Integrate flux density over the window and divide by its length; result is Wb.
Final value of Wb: 4.78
